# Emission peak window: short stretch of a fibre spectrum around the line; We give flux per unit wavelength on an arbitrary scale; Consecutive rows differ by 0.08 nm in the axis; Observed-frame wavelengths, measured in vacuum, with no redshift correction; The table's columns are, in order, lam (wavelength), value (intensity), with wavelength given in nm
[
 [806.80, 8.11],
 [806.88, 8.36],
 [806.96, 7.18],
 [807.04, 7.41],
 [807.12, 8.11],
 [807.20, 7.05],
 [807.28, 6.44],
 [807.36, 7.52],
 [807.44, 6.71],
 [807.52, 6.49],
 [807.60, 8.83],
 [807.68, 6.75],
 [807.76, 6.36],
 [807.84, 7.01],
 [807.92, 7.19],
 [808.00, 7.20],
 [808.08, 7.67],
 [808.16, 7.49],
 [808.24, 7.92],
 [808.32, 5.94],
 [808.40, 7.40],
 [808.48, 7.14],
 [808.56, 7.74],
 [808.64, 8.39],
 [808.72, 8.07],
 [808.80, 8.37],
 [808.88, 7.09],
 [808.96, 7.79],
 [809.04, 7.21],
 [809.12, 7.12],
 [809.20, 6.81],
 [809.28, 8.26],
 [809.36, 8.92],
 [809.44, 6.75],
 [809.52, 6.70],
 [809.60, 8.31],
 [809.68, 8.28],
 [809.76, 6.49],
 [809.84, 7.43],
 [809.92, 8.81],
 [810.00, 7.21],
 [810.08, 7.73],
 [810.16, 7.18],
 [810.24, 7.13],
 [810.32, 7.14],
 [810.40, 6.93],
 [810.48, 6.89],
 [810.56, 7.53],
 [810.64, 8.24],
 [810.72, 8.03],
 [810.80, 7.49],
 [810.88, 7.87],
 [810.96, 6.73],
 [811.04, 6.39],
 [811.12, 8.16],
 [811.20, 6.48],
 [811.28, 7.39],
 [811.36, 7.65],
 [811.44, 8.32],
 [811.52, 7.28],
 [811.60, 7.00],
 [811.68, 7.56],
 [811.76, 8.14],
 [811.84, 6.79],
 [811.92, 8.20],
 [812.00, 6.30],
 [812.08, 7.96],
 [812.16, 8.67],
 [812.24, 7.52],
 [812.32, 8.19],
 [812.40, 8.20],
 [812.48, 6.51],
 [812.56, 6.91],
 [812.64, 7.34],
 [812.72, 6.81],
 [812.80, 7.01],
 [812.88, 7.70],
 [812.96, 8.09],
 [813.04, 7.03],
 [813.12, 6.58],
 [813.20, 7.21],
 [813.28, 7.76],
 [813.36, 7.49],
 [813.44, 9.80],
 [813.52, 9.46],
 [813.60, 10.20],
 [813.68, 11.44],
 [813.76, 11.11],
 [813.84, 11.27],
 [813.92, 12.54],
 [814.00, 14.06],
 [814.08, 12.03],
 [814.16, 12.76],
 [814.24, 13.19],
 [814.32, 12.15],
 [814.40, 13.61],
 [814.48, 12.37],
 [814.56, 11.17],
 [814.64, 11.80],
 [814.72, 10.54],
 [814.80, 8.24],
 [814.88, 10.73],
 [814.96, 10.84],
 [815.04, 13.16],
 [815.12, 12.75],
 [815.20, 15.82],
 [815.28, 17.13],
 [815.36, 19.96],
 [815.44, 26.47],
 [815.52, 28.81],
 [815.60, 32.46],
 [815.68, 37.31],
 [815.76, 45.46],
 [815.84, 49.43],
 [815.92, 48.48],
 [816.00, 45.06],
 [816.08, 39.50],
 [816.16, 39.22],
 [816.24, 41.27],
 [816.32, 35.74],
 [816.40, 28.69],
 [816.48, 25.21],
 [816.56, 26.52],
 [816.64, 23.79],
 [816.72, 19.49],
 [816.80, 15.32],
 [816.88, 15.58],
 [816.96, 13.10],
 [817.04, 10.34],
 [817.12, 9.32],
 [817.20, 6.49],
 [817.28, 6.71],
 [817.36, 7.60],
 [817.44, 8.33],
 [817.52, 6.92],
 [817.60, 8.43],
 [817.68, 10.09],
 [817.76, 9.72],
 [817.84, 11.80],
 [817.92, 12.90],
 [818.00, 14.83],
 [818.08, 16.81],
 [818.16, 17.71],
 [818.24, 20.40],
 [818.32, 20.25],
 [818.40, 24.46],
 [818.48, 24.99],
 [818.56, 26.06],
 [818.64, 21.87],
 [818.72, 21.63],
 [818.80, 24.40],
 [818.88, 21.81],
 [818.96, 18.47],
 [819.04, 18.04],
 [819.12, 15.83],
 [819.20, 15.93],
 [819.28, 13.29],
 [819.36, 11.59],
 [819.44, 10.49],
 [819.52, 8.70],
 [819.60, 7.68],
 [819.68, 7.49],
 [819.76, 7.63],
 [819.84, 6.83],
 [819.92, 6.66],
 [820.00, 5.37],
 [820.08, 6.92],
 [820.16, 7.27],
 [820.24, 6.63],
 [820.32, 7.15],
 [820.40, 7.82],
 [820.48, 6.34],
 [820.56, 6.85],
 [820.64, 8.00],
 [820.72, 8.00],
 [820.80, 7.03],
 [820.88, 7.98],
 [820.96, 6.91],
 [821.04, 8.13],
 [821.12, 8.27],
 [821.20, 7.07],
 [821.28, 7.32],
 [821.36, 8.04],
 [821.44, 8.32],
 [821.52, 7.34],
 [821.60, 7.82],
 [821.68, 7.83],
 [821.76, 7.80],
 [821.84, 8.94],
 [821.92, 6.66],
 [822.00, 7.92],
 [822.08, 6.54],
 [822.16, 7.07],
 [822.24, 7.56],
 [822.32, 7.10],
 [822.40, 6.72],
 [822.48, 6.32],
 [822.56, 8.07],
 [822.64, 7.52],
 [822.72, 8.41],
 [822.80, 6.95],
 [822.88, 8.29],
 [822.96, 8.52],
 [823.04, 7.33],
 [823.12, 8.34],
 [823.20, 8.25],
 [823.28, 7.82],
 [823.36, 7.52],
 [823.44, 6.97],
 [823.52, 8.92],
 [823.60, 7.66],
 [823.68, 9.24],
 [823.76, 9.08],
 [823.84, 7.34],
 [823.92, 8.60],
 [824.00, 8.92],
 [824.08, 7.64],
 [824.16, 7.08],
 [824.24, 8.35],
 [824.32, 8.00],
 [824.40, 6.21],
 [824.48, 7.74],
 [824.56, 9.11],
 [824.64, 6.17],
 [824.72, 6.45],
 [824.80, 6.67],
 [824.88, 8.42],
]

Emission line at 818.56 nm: [N II] 6583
